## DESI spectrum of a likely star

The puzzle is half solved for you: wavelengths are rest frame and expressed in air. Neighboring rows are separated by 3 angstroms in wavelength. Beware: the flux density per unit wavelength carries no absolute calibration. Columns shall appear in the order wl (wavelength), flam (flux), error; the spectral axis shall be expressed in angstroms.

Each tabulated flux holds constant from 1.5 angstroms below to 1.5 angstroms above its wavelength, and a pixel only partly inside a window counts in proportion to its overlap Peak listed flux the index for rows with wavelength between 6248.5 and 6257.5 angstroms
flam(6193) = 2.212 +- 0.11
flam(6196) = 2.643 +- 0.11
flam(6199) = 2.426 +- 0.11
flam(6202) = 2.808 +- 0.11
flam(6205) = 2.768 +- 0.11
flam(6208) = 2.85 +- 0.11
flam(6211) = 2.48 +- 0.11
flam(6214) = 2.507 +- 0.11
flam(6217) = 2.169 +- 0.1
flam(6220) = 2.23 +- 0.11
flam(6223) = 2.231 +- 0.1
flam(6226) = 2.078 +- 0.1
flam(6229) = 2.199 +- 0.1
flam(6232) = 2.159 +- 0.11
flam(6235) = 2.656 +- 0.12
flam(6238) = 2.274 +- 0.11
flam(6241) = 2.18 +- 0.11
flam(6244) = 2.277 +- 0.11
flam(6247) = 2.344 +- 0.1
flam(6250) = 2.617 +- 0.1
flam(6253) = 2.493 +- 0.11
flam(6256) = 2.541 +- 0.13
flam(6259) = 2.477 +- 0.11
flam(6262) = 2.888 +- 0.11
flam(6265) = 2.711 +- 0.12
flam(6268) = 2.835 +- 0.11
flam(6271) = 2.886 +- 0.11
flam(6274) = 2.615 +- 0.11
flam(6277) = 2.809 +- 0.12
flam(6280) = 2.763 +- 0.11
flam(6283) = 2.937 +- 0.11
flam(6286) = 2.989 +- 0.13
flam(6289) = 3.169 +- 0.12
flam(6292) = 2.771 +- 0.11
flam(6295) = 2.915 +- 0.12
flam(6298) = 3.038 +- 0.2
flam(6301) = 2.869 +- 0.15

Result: 2.617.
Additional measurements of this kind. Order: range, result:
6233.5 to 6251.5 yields 2.656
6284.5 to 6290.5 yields 3.169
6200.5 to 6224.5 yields 2.85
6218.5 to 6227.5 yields 2.231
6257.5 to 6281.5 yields 2.888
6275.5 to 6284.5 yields 2.937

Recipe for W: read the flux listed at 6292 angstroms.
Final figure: 2.771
